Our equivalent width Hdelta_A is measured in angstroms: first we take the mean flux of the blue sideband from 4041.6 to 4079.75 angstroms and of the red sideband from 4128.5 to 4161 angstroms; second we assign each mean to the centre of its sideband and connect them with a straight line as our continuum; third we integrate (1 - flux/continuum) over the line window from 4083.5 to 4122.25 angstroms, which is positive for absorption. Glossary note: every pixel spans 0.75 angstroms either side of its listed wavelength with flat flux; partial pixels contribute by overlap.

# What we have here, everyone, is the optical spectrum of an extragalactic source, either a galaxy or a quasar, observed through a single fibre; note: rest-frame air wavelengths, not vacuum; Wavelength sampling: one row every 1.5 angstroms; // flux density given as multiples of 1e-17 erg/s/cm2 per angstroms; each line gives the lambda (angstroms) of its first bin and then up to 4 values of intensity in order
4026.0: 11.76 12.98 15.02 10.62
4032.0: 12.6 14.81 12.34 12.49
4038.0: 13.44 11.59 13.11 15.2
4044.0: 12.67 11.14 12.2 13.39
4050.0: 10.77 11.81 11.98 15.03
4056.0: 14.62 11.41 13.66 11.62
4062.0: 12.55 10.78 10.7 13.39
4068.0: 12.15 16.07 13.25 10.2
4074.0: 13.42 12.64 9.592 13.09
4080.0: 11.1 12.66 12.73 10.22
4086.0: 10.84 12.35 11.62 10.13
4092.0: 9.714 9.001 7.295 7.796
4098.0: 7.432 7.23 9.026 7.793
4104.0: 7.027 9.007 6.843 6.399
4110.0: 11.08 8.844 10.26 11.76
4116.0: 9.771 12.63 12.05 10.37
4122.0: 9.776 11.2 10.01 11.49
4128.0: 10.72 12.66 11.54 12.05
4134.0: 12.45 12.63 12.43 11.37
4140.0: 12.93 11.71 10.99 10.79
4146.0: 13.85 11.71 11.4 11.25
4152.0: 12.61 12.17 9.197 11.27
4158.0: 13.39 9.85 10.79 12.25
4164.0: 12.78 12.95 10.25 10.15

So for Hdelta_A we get 8.5 angstroms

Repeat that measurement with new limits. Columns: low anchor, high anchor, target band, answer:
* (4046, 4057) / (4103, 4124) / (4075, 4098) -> 1.0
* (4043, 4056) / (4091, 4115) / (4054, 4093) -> -5.0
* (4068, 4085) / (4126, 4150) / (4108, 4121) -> 1.8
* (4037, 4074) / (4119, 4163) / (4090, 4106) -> 5.1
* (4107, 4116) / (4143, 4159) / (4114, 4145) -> -3.1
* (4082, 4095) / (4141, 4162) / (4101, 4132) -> 2.8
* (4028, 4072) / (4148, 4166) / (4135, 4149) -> -0.2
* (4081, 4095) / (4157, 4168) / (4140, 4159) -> -0.3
